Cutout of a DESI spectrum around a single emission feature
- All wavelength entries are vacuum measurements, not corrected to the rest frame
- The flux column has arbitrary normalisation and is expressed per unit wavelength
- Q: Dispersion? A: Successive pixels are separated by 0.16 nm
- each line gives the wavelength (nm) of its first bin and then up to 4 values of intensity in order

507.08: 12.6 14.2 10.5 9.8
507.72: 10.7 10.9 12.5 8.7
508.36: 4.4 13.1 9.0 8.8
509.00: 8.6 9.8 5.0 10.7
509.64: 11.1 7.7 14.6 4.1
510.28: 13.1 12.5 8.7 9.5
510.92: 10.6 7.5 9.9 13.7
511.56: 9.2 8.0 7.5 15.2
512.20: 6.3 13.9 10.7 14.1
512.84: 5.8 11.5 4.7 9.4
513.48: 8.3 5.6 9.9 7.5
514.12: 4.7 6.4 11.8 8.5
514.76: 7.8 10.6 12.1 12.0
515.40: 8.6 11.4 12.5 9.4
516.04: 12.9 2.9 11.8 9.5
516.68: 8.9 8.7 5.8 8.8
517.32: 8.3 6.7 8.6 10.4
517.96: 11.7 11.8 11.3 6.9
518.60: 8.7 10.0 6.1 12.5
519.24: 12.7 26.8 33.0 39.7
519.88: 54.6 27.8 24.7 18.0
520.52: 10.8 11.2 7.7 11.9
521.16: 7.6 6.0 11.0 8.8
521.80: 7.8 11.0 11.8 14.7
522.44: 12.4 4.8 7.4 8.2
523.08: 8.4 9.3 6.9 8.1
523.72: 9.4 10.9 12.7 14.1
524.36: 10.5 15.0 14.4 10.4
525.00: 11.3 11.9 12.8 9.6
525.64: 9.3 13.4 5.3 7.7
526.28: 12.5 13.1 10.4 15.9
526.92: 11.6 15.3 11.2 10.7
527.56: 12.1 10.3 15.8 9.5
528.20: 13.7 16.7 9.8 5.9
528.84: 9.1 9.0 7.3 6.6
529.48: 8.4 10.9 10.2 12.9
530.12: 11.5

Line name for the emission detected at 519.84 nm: [O II]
